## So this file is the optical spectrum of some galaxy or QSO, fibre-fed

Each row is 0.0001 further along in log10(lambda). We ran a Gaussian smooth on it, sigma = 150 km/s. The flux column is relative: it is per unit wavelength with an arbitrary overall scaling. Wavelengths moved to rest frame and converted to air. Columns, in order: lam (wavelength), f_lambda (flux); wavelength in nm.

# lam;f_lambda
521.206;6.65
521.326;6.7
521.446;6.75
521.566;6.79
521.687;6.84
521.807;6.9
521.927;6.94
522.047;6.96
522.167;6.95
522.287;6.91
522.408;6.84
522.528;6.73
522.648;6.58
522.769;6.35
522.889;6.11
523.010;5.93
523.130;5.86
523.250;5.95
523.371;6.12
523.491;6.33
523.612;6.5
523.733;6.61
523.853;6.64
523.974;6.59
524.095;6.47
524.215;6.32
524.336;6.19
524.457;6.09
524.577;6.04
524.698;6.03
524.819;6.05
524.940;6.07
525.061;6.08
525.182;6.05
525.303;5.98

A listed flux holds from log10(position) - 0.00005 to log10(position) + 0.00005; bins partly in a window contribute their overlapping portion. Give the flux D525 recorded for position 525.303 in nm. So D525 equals 5.98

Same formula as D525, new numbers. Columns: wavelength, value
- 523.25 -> 5.95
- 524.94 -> 6.07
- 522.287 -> 6.91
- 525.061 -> 6.08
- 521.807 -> 6.9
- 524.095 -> 6.47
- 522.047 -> 6.96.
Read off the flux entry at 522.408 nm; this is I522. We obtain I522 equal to 6.84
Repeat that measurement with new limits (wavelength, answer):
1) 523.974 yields 6.59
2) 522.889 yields 6.11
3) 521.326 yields 6.7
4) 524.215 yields 6.32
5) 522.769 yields 6.35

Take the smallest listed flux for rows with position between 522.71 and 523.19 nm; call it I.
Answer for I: 5.86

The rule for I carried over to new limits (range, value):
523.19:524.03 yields 5.95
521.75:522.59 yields 6.73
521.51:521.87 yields 6.79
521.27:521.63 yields 6.7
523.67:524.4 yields 6.19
